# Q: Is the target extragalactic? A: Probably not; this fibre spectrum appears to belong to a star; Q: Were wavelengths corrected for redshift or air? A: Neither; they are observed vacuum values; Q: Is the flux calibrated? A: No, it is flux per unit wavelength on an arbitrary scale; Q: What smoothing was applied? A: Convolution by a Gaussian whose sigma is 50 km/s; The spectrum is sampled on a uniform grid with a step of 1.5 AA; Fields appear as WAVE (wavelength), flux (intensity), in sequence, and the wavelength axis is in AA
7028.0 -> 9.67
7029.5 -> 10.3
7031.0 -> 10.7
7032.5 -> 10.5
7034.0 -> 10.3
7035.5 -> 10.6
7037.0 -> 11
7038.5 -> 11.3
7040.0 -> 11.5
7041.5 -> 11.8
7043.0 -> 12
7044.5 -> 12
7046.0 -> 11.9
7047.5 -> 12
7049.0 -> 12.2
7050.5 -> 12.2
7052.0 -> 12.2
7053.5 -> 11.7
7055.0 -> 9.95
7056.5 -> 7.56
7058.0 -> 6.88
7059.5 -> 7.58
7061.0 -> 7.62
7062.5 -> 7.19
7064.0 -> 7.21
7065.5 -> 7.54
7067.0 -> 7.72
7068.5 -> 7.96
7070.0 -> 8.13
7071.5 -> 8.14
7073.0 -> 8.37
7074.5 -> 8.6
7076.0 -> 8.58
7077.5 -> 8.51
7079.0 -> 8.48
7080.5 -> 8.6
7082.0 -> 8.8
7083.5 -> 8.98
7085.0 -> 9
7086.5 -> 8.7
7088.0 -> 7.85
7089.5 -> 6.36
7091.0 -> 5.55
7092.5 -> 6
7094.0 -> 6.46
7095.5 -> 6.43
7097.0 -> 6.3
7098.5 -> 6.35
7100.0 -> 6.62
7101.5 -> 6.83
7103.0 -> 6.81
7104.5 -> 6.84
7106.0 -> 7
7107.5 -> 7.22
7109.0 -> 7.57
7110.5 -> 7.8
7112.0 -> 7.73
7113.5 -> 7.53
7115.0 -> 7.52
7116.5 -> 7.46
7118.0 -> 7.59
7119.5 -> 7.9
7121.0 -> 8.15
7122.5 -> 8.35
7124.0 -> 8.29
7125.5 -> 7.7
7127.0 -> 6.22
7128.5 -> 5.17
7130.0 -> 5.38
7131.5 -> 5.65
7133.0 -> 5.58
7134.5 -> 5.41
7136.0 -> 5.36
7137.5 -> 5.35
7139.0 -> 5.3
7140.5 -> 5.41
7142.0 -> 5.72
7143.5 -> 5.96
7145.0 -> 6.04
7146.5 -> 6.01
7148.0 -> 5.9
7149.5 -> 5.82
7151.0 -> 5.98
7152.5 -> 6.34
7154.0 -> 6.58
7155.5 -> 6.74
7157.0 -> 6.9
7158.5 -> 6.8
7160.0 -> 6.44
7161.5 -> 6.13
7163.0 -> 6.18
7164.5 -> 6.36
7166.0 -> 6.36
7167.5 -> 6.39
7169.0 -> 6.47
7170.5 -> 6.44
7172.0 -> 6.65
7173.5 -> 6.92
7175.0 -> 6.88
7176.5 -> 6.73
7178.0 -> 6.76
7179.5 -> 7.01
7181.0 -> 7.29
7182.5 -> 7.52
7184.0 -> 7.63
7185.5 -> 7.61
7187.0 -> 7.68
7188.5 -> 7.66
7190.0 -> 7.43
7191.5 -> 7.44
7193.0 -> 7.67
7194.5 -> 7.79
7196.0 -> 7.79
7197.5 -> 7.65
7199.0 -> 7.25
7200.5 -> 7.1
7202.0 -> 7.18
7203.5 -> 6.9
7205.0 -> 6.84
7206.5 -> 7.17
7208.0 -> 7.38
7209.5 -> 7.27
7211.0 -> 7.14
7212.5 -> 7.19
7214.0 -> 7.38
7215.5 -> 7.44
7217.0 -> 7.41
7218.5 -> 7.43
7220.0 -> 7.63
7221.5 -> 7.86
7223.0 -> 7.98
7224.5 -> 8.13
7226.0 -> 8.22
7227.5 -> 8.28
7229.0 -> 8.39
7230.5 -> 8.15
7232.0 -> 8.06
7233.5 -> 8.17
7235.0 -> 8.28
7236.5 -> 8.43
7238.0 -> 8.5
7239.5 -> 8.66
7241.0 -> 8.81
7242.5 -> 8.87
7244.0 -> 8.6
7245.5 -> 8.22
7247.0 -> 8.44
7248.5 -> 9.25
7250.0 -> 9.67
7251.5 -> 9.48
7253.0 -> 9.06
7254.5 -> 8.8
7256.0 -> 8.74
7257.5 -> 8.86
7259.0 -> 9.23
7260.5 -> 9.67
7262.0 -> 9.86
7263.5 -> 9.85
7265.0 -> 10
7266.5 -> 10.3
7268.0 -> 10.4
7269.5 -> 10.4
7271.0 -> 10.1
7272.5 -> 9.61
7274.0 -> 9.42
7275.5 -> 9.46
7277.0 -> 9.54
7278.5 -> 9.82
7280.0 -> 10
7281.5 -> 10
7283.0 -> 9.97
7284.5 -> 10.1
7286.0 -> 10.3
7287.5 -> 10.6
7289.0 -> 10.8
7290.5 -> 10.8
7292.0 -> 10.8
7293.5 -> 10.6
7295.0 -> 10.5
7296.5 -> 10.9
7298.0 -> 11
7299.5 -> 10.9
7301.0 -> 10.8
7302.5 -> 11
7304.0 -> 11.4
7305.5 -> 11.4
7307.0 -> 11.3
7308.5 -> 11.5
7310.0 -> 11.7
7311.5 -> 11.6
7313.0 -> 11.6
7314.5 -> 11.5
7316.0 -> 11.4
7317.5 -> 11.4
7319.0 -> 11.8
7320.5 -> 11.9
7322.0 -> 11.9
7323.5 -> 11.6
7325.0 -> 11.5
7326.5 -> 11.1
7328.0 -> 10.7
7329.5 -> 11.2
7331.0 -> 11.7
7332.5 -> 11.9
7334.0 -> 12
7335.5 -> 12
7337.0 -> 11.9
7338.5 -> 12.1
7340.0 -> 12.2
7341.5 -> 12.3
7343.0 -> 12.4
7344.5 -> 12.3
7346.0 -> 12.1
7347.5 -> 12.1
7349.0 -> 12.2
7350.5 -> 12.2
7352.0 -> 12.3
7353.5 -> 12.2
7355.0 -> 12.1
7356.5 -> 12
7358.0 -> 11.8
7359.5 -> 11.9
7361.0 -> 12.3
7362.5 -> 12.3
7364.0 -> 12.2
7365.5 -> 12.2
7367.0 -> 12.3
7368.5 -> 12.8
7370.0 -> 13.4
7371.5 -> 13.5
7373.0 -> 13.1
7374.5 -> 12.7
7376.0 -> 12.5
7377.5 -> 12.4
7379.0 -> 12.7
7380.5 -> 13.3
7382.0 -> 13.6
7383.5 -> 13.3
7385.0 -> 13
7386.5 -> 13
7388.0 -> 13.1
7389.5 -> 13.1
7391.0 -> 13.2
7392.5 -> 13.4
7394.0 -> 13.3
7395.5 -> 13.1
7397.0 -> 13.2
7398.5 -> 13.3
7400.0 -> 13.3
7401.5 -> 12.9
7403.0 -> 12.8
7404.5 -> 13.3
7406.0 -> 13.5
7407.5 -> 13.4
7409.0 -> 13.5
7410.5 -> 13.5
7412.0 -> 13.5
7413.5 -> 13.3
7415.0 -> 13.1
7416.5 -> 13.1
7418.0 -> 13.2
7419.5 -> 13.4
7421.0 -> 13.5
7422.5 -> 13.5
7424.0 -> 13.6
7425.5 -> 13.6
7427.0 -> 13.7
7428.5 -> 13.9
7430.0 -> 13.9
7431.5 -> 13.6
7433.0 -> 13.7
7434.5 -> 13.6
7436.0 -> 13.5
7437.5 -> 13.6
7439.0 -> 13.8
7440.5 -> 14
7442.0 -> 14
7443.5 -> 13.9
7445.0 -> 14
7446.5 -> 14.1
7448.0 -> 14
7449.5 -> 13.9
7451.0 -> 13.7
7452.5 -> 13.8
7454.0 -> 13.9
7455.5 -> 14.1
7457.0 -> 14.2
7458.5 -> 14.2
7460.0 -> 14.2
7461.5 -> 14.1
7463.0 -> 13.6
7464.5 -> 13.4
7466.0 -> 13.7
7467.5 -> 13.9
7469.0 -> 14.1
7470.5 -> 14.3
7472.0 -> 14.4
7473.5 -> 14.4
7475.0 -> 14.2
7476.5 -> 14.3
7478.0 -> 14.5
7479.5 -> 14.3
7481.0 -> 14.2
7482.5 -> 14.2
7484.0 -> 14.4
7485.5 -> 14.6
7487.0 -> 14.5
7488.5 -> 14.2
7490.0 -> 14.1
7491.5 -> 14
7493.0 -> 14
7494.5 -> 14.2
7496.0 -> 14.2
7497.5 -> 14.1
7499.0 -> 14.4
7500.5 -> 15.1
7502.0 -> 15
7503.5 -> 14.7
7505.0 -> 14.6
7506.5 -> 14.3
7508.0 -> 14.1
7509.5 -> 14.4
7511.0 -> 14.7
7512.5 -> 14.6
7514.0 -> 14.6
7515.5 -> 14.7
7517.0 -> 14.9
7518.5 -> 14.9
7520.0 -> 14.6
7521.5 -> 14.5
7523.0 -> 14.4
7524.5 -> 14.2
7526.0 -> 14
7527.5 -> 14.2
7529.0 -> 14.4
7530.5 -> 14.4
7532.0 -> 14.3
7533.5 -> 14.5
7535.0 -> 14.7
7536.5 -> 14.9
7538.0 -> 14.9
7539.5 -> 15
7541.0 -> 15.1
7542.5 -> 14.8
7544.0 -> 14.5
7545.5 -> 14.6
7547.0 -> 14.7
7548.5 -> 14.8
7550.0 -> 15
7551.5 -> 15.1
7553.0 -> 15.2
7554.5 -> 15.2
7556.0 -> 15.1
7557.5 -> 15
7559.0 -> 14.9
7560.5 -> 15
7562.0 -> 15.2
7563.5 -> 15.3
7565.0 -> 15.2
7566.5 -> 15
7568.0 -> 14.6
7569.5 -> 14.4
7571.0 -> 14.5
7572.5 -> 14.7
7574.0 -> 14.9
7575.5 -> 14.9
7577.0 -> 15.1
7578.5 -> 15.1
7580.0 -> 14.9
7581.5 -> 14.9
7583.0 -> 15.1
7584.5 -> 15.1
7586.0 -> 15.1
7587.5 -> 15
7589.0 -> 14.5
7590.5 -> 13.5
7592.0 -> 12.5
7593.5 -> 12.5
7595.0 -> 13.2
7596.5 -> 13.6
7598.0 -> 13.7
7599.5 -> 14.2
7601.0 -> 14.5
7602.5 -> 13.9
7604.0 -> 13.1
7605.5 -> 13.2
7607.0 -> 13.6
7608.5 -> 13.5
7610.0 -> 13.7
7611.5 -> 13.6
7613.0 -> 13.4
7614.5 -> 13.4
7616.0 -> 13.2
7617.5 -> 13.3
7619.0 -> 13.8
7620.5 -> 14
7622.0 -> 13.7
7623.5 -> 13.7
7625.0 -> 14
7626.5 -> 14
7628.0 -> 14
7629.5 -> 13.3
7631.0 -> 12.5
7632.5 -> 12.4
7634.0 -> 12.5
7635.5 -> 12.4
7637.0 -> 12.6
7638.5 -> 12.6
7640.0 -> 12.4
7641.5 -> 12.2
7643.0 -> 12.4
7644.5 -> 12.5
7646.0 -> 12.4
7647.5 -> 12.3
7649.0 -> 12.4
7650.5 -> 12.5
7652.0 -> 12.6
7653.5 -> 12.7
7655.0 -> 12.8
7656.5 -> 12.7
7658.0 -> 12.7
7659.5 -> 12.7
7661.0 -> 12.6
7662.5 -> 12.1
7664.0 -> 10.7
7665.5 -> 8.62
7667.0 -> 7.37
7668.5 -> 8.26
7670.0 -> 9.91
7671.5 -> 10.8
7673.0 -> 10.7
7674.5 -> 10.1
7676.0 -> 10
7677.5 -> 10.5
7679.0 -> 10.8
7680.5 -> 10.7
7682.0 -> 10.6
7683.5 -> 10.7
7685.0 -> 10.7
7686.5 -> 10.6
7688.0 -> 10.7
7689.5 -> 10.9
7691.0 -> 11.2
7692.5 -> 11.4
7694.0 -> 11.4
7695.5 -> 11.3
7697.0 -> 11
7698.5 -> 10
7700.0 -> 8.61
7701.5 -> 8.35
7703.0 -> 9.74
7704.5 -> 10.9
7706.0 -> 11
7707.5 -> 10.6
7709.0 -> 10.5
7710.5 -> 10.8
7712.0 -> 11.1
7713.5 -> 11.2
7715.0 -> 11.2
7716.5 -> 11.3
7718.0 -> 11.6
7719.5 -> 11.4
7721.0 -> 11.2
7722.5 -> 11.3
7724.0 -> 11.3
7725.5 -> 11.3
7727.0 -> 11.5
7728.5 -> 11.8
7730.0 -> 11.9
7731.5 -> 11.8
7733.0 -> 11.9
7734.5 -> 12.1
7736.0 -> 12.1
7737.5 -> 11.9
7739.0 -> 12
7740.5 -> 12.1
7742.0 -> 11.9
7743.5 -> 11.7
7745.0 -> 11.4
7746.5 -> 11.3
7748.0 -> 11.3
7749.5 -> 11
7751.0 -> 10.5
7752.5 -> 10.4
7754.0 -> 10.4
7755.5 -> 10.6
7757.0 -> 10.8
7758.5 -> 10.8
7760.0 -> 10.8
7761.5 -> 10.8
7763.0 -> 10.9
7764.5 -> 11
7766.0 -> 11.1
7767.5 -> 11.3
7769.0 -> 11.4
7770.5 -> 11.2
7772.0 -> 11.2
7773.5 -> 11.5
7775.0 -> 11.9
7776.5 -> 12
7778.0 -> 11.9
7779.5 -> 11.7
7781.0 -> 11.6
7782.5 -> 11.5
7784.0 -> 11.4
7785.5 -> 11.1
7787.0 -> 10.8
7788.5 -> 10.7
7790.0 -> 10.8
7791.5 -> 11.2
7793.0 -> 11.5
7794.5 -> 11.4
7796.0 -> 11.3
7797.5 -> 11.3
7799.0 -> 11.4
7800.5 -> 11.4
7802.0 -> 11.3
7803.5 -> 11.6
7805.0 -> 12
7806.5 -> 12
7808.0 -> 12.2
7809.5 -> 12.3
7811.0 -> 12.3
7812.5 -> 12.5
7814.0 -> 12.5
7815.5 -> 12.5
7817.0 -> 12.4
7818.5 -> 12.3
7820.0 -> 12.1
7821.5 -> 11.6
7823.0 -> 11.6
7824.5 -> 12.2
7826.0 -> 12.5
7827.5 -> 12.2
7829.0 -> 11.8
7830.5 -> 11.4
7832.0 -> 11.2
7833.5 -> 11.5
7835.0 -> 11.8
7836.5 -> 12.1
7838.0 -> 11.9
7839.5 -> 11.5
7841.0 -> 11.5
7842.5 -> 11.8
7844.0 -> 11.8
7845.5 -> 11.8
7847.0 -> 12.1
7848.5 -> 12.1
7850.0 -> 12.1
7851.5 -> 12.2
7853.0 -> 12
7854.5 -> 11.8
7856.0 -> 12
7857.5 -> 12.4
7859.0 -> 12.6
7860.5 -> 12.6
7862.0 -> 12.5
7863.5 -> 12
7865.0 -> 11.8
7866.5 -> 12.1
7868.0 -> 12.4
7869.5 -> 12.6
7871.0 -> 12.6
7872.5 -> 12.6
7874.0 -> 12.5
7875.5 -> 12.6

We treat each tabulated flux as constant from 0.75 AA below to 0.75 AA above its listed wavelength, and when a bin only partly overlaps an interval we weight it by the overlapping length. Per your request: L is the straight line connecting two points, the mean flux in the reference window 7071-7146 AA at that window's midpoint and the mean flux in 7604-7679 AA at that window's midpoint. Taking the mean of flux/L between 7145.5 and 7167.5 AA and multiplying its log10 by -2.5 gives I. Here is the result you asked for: 0.19 mag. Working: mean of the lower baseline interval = 7.06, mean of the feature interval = 6.32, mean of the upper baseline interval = 12.3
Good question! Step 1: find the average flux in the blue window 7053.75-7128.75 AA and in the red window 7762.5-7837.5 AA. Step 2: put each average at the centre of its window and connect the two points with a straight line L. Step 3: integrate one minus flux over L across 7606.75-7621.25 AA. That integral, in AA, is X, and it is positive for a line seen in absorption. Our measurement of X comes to -4.1 AA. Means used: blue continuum 7.6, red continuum 11.7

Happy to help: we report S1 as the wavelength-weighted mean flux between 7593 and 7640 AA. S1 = 13.4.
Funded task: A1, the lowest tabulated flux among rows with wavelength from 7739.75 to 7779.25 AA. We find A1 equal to 10.4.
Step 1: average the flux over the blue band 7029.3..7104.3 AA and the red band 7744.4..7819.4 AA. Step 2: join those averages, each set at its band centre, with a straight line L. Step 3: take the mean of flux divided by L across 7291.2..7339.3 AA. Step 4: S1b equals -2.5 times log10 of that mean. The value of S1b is -0.17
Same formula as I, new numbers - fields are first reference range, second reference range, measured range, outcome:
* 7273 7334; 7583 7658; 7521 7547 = -0.15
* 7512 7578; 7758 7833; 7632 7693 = 0.17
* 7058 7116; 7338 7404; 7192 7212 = 0.30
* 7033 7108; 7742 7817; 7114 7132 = 0.24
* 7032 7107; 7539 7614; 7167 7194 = 0.37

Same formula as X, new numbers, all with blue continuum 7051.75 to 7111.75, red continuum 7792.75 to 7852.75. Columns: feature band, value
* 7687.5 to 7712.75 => 1.4 AA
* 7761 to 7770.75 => 0.4 AA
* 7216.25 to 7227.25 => 0.9 AA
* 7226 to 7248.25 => 0.5 AA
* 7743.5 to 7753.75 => 0.4 AA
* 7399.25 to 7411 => -4.6 AA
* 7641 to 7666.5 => -2.8 AA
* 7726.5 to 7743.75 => -0.8 AA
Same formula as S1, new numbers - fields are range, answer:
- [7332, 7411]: 12.7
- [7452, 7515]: 14.3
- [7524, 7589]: 14.8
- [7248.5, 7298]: 9.93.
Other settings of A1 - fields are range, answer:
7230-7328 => 8.06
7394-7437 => 12.8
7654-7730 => 7.37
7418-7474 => 13.2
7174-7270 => 6.73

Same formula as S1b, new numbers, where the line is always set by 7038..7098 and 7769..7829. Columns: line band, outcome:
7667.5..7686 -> 0.10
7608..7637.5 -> -0.21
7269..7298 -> -0.05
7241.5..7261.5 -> 0.07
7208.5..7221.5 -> 0.27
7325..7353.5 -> -0.20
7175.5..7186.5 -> 0.28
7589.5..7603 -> -0.23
